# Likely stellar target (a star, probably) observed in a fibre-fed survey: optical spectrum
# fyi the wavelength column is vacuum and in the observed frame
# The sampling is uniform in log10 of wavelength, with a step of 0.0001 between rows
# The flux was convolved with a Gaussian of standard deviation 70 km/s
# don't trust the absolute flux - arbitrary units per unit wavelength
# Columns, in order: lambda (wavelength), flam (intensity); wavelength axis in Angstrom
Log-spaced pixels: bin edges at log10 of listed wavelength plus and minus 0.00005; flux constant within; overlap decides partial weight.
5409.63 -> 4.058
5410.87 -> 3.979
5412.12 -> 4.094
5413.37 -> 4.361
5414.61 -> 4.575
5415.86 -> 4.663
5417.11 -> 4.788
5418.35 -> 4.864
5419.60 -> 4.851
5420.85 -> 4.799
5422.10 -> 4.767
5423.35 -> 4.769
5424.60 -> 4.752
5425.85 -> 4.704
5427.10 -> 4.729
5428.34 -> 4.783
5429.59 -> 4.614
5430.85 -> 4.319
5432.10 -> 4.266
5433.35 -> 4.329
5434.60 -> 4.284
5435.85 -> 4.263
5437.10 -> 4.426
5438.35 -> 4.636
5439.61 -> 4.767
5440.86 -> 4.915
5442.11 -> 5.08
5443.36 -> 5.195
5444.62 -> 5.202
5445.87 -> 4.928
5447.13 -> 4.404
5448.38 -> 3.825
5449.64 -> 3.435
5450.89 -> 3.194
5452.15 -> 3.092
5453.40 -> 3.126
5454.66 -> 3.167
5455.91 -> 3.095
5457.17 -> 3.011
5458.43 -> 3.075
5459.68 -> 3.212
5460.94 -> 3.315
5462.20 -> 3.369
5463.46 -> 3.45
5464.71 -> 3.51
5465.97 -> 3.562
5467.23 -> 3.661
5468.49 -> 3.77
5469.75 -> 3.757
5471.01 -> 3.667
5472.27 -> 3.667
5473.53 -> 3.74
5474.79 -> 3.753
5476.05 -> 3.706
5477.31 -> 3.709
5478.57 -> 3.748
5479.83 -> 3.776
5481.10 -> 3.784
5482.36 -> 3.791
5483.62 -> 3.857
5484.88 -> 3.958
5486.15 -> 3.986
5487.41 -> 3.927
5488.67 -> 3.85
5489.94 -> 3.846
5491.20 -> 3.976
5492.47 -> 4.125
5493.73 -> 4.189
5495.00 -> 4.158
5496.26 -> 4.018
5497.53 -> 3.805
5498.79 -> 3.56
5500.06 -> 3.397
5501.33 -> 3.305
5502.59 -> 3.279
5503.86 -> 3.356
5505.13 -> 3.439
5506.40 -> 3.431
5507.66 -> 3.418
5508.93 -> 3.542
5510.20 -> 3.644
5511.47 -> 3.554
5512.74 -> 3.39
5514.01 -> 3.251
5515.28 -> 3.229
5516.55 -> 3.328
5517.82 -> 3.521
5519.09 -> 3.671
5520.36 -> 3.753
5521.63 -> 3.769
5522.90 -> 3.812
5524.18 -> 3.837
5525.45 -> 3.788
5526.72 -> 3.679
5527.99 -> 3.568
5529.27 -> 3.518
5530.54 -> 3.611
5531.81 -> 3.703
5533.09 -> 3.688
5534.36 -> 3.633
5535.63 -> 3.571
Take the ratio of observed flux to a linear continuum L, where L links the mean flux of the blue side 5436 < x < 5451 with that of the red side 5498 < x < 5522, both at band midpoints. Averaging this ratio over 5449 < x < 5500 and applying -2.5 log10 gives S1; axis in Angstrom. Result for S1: 0.11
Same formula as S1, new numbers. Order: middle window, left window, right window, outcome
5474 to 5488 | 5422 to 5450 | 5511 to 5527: 0.062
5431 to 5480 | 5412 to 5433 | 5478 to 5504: 0.098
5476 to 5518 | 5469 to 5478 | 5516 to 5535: 0.006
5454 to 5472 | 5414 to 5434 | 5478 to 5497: 0.229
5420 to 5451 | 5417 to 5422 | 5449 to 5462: -0.124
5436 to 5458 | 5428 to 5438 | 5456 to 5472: -0.024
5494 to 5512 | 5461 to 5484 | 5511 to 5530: 0.011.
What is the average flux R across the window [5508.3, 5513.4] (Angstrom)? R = 3.53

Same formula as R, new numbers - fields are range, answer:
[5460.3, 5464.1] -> 3.38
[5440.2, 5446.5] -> 5.06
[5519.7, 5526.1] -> 3.79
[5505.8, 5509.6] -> 3.47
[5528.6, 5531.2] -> 3.57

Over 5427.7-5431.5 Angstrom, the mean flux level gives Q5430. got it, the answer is 4.57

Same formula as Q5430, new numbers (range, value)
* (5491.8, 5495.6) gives 4.15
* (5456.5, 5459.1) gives 3.05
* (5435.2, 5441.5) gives 4.6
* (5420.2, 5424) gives 4.77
